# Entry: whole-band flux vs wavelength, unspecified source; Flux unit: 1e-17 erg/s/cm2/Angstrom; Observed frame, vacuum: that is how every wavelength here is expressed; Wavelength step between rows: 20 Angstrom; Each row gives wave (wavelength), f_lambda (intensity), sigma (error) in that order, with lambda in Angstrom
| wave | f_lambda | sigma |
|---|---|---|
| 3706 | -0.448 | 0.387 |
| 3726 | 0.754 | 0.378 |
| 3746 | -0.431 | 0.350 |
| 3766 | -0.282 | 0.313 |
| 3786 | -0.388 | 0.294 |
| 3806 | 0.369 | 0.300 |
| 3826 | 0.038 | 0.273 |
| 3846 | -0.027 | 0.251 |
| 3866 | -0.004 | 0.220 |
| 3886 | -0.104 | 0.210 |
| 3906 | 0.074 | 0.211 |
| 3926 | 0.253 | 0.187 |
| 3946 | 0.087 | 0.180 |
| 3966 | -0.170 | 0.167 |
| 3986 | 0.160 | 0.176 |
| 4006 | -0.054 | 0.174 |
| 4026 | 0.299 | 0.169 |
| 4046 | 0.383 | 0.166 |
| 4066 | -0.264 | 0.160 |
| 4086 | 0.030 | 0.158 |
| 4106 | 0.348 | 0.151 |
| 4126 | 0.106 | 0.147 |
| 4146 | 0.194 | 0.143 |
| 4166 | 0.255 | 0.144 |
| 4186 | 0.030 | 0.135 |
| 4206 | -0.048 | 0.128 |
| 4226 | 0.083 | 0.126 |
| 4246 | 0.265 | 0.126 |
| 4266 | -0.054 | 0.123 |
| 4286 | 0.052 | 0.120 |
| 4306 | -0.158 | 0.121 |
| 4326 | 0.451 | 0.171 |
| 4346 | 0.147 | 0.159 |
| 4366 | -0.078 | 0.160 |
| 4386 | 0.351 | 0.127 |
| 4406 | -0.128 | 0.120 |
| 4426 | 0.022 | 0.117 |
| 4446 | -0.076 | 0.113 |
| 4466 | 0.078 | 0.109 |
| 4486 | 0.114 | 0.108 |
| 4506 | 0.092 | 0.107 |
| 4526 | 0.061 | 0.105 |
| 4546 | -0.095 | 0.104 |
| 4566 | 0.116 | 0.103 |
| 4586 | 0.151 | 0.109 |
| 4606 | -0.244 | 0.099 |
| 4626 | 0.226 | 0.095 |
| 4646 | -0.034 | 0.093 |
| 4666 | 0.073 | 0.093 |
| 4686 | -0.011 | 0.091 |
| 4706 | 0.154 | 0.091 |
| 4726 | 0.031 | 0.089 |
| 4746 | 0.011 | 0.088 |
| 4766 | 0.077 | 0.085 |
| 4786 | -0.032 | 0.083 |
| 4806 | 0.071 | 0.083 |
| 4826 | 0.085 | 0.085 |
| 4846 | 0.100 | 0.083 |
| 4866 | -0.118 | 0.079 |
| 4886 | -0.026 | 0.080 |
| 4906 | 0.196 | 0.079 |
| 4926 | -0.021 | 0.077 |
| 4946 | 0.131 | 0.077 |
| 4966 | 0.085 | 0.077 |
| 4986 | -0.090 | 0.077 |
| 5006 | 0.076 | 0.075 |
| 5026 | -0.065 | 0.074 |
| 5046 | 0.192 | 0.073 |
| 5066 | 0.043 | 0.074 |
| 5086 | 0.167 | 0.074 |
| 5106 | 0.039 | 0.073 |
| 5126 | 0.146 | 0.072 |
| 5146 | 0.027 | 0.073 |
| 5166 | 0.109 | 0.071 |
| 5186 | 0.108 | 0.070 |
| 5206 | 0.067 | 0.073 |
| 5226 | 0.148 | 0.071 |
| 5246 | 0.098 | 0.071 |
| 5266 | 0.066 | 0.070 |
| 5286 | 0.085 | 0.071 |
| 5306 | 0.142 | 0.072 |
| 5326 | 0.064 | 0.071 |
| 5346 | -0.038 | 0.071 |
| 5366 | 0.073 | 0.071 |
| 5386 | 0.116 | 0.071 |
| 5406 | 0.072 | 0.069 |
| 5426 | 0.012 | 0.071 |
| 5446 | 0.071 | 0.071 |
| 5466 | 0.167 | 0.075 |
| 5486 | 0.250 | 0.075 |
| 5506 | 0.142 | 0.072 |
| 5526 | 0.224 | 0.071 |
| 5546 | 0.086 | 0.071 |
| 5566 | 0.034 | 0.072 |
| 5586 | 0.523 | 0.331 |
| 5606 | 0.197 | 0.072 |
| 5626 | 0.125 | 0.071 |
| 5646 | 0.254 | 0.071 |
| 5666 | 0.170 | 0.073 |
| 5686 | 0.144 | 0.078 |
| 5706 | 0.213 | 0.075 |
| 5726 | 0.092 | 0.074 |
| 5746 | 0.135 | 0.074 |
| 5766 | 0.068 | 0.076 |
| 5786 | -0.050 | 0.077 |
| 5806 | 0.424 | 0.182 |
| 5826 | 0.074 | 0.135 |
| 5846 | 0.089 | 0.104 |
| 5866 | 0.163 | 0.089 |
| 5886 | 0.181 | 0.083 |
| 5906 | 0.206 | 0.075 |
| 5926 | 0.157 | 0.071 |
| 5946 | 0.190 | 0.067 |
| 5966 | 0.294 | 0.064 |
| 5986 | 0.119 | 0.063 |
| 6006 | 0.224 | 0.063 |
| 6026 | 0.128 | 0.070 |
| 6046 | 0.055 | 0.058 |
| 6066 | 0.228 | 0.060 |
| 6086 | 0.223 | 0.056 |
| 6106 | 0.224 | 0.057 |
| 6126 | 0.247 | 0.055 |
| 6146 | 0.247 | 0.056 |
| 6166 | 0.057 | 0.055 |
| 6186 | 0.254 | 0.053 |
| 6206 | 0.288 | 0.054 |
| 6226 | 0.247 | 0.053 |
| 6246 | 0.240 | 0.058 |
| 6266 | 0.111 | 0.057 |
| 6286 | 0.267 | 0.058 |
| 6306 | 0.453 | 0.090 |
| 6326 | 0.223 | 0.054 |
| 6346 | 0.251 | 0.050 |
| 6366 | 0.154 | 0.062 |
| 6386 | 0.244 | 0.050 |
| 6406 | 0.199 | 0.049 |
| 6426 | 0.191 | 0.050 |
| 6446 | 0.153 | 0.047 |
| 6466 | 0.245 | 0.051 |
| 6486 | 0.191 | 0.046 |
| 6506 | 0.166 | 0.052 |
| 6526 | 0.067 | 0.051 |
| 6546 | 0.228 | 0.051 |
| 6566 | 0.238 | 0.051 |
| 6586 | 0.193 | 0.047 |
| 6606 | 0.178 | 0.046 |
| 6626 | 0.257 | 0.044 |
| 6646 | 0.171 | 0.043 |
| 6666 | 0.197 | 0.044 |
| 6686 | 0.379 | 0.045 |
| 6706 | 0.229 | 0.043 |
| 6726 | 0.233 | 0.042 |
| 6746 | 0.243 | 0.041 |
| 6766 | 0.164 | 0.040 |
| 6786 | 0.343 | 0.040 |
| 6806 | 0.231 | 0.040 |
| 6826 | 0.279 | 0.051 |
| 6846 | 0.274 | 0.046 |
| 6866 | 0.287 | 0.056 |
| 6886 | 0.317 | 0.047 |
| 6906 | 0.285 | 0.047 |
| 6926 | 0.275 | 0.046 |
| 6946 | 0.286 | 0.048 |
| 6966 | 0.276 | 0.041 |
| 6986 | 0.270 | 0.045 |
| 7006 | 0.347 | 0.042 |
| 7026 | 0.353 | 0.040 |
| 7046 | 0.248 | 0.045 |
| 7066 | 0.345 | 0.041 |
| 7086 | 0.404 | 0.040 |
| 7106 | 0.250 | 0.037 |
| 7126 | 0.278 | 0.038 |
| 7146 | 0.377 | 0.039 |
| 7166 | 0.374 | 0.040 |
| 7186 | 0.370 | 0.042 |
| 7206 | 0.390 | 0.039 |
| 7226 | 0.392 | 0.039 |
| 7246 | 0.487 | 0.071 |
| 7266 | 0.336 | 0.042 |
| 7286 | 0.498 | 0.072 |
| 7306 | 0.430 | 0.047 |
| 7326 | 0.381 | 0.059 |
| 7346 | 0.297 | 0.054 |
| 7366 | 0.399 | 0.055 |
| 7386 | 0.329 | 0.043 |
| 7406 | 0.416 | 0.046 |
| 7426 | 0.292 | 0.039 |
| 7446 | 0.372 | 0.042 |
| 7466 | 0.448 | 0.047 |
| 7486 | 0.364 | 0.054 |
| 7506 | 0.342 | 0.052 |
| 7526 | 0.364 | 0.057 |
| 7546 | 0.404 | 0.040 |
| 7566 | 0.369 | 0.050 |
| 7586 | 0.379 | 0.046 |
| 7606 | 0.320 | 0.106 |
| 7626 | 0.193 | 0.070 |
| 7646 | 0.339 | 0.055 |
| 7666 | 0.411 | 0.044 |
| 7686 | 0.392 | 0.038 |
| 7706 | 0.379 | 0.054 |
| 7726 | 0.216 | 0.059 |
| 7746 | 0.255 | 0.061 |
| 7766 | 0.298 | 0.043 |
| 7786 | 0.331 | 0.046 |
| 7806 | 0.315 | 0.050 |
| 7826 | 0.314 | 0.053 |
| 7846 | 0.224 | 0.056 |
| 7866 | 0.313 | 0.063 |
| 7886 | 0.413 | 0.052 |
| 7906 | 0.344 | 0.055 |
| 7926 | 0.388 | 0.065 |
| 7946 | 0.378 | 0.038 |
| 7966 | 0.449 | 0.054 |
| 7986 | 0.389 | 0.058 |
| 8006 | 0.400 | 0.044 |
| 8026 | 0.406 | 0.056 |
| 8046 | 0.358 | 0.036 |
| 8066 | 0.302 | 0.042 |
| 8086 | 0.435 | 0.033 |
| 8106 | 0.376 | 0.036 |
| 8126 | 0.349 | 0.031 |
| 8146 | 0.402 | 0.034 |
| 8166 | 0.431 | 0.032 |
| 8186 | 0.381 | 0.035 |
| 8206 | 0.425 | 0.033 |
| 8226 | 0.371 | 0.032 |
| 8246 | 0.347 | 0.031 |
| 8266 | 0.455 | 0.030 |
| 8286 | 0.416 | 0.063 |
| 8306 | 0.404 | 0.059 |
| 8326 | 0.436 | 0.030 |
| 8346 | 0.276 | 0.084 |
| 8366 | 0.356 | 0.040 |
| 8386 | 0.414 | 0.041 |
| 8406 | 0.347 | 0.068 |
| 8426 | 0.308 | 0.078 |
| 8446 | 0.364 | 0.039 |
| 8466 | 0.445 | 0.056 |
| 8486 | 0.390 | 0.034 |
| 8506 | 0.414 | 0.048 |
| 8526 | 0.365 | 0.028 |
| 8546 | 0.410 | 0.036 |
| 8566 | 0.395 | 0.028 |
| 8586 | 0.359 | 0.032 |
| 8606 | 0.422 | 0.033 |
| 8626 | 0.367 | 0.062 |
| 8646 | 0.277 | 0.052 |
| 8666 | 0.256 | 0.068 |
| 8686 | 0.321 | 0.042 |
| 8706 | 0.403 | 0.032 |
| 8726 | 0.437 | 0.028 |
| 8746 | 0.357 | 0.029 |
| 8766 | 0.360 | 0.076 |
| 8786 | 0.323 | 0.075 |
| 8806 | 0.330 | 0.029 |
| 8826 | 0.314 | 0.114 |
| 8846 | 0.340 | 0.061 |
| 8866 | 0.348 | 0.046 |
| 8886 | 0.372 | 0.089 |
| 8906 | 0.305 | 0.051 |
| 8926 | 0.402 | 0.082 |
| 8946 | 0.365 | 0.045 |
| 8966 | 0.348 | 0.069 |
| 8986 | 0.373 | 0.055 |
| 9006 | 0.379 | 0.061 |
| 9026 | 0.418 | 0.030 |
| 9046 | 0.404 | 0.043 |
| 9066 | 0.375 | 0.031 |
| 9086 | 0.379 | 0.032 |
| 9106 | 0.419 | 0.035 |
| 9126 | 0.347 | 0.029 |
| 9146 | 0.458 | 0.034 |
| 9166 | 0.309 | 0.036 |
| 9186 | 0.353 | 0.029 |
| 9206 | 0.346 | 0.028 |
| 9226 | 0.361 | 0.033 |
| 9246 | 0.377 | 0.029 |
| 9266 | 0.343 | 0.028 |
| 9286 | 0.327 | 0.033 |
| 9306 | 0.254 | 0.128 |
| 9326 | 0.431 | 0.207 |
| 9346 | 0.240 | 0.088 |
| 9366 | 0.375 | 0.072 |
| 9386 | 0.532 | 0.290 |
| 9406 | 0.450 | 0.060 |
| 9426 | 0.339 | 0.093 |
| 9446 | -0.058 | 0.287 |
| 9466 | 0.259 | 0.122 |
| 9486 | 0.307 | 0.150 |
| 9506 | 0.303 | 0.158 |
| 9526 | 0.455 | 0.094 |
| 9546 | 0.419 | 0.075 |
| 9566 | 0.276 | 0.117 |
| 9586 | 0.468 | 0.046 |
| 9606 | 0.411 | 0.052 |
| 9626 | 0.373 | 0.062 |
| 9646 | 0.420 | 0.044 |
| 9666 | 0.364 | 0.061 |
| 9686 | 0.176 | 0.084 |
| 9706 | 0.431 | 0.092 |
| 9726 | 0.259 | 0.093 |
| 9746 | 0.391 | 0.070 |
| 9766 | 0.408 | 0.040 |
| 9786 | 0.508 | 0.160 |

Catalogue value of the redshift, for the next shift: 0.793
